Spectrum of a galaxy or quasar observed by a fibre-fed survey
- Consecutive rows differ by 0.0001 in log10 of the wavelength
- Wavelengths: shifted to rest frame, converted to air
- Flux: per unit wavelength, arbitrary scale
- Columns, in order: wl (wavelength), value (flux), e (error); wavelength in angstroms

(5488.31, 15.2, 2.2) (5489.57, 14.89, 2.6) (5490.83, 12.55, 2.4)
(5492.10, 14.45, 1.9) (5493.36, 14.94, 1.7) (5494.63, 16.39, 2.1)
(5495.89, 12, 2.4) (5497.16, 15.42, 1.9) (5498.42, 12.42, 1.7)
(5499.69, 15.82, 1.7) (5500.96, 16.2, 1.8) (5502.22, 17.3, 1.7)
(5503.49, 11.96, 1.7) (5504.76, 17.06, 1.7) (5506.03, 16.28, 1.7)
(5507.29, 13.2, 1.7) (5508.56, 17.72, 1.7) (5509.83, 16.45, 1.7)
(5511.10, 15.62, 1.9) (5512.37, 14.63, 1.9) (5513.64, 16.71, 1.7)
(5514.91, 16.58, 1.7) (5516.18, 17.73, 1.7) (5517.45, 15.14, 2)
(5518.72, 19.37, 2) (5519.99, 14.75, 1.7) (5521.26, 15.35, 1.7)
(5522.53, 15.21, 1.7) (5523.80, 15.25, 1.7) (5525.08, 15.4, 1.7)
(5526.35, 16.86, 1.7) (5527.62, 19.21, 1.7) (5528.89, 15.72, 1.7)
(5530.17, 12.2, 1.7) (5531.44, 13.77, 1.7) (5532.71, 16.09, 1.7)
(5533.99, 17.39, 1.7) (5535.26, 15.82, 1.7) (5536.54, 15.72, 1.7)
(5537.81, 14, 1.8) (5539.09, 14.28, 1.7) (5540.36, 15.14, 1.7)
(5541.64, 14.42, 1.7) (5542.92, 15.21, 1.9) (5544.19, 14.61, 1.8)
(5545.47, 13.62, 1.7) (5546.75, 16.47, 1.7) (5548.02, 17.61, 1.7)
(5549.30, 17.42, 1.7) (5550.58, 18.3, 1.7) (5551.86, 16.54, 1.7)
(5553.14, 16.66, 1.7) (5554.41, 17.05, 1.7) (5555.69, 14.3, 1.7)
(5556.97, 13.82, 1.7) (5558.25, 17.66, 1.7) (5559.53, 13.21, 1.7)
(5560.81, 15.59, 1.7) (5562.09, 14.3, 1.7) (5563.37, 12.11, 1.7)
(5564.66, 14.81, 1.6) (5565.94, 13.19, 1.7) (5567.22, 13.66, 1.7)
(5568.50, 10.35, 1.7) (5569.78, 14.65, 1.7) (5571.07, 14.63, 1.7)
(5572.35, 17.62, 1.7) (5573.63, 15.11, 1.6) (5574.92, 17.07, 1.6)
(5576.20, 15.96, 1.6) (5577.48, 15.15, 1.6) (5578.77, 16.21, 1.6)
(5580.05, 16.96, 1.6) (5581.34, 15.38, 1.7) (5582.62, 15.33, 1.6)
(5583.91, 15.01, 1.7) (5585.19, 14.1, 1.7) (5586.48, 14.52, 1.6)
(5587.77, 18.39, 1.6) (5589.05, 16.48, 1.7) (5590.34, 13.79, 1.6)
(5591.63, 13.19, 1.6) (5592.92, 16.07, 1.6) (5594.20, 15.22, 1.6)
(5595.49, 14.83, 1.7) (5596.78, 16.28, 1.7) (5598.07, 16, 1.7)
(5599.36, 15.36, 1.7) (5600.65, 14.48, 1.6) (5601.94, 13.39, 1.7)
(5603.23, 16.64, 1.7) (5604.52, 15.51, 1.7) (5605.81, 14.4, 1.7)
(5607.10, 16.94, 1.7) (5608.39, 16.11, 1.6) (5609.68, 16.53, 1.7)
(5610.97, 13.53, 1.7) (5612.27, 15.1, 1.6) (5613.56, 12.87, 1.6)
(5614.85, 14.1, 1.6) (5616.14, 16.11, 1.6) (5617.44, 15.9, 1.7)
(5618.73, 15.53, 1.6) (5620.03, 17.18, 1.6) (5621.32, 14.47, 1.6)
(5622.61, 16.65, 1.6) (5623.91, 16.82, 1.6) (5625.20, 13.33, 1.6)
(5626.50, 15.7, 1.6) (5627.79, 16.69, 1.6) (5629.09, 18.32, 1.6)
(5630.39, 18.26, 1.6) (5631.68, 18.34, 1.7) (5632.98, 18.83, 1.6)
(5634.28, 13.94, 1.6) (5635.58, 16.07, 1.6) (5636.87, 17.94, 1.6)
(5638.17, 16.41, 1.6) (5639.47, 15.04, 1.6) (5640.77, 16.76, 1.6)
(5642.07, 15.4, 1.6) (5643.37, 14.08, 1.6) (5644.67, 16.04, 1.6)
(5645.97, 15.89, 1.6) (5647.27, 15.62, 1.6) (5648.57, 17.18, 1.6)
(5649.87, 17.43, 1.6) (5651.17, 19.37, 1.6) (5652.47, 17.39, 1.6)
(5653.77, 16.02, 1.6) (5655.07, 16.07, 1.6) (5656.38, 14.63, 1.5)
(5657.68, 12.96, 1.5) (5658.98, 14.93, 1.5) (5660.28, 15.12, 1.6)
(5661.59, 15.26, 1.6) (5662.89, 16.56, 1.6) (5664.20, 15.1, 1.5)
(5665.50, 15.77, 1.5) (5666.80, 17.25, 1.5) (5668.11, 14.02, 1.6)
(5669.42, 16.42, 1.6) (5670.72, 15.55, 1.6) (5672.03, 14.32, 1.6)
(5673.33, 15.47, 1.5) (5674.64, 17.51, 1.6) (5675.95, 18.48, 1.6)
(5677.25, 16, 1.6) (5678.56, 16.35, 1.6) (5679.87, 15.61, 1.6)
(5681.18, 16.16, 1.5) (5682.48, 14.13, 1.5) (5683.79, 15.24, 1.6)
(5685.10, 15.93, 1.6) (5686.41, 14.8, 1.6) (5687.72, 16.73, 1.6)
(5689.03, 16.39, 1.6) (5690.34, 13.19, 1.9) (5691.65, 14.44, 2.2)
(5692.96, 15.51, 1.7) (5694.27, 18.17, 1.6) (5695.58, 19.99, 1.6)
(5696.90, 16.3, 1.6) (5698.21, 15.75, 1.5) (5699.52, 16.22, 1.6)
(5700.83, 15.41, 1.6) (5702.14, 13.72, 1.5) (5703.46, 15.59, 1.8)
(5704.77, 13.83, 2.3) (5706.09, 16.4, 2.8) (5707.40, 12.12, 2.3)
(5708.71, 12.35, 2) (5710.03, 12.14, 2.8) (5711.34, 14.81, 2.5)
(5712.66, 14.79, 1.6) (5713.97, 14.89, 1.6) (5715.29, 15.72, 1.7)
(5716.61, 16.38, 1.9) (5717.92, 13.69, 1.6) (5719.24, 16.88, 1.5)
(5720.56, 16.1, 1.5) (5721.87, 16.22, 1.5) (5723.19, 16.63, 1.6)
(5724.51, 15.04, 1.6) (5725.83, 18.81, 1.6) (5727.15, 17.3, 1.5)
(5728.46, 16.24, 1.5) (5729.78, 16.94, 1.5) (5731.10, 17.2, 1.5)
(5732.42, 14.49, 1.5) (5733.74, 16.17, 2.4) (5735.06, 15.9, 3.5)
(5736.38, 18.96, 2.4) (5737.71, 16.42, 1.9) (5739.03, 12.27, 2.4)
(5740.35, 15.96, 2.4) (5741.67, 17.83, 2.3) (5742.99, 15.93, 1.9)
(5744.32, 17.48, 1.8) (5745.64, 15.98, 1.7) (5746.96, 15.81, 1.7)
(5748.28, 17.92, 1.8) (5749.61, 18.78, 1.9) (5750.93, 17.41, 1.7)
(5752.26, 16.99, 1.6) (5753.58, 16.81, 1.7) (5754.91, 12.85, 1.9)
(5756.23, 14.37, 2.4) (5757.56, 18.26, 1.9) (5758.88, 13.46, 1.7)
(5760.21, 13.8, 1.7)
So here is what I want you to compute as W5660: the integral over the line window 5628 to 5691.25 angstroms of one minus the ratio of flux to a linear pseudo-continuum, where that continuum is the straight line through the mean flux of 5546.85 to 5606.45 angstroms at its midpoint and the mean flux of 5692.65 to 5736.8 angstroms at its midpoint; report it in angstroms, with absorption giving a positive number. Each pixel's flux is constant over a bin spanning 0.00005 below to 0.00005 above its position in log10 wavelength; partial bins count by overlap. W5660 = -1.8 angstroms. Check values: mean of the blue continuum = 15.3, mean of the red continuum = 15.8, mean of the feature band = 16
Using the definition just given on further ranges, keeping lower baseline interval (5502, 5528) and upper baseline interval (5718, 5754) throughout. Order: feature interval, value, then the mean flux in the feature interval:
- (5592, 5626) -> 1.9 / 15.3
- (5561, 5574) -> 1.7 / 14.1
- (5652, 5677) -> 1.0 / 15.7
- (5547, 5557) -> -0.3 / 16.6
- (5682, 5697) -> 0.5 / 15.9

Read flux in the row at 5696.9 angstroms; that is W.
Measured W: 16.3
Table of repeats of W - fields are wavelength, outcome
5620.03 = 17.18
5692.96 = 15.51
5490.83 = 12.55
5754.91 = 12.85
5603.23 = 16.64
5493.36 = 14.94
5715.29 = 15.72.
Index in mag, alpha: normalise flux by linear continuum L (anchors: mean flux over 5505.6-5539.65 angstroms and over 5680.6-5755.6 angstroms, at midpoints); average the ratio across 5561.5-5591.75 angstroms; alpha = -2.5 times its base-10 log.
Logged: 0.061 mag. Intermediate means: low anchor 15.8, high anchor 15.8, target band 14.9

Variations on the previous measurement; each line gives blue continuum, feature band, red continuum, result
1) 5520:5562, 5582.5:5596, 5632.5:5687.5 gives 0.039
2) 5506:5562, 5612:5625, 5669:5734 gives 0.021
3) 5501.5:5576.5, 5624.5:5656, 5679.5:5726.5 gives -0.070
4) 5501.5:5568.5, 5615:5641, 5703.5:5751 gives -0.047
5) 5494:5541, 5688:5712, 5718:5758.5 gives 0.076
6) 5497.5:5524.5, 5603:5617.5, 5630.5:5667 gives 0.054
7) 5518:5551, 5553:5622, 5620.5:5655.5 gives 0.065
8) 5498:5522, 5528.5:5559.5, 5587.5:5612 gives 0.009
